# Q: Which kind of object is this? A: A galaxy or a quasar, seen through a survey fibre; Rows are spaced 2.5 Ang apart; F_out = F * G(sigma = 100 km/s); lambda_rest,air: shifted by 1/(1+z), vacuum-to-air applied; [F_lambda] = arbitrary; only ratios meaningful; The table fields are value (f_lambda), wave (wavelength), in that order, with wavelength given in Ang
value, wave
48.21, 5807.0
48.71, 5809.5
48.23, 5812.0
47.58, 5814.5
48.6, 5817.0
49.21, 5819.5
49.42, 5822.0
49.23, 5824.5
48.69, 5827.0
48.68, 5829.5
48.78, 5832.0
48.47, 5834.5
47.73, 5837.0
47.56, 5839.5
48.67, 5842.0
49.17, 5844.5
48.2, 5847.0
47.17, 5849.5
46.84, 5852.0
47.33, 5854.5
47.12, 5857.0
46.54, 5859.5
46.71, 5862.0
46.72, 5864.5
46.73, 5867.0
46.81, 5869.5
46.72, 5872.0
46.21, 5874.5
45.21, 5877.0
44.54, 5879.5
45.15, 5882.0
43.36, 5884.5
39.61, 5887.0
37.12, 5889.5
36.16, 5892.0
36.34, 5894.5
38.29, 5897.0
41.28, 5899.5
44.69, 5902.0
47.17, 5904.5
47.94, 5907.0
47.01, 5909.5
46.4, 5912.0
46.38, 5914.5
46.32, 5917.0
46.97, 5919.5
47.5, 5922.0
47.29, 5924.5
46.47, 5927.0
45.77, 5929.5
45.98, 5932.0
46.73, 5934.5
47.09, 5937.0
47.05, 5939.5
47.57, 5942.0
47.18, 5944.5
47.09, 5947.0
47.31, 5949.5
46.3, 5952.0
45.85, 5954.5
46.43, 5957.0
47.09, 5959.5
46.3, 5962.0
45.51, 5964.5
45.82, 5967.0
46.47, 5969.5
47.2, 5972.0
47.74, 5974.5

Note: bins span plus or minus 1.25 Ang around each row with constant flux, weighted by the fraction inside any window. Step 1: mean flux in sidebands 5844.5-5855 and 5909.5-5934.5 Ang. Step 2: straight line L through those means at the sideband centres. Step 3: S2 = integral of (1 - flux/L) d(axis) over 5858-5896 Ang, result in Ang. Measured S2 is 2.94 Ang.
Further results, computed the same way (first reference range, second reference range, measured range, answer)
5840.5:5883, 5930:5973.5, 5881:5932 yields 3.08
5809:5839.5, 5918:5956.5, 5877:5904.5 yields 3.69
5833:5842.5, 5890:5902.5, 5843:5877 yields -1.90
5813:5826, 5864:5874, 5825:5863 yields -0.09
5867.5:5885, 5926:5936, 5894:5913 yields 0.84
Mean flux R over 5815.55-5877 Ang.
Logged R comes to 47.8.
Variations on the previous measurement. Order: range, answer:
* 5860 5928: 44.5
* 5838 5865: 47.5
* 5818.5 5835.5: 48.9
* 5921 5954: 46.8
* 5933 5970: 46.7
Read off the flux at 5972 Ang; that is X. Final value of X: 47.2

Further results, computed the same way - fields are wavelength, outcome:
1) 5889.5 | 37.12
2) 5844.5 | 49.17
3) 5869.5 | 46.81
